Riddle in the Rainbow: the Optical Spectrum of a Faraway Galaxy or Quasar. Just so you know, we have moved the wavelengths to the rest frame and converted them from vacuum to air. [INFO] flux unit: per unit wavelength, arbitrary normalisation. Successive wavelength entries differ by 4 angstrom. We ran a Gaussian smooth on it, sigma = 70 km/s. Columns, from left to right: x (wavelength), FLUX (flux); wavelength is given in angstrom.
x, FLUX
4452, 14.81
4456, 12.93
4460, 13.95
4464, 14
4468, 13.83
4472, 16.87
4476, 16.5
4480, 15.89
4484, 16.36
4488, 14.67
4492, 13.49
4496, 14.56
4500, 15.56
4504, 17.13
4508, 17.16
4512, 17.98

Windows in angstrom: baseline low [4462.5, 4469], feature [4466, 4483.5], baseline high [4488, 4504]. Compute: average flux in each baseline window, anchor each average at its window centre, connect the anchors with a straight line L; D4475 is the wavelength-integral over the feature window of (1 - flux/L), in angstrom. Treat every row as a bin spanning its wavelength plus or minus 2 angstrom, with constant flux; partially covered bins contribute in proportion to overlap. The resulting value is -1.98 angstrom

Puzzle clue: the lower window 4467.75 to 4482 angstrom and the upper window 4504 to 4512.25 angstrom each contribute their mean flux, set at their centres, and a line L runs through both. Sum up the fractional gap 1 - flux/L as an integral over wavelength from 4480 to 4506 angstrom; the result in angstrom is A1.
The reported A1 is 2.2 angstrom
